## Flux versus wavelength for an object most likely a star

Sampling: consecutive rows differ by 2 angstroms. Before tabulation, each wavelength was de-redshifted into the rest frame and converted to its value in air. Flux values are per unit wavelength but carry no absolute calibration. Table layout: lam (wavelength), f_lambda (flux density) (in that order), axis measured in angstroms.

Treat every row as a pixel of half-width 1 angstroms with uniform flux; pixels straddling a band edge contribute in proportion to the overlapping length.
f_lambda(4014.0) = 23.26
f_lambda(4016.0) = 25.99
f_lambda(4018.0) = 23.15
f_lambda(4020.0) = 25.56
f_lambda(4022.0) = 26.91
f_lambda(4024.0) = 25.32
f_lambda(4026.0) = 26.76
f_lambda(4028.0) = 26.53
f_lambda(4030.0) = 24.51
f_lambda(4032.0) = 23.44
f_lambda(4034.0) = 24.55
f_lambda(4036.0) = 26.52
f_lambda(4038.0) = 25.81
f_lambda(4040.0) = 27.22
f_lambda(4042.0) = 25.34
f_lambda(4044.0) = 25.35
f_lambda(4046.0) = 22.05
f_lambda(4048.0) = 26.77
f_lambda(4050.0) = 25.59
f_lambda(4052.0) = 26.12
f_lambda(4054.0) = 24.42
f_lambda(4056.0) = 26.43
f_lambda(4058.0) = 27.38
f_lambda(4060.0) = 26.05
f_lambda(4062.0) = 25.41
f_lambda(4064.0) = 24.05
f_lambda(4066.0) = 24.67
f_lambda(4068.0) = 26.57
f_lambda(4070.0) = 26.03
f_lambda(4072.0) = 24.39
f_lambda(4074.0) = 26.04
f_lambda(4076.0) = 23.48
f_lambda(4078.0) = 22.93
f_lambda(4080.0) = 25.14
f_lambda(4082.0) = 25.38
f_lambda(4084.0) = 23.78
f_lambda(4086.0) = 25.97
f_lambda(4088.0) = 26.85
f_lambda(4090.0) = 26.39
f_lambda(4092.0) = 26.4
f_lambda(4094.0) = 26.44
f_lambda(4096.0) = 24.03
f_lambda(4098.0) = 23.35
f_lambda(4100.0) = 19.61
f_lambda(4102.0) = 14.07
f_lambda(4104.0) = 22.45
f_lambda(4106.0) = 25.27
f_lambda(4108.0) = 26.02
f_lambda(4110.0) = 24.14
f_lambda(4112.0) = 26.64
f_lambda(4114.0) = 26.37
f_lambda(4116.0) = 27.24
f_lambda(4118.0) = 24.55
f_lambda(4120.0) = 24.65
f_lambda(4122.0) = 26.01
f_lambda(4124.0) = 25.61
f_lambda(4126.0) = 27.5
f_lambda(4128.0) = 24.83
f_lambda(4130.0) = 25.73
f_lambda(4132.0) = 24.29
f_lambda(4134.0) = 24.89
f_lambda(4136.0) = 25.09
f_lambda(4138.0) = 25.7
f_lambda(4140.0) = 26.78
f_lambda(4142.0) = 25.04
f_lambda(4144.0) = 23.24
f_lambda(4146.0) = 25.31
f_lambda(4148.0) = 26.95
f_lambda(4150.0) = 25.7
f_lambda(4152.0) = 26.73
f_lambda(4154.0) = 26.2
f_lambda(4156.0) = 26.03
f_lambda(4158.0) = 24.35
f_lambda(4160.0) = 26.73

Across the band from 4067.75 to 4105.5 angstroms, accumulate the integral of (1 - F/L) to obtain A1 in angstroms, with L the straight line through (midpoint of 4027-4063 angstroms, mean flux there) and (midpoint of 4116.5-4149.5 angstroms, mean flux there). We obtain 2.0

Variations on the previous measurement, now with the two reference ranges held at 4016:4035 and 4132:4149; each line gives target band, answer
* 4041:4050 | 0.10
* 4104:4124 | -0.16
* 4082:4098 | -0.16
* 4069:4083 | 0.28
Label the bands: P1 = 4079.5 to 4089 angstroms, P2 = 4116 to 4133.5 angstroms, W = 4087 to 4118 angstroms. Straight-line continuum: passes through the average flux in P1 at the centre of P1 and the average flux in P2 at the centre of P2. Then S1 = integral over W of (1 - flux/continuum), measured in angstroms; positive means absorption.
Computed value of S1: 1.34 angstroms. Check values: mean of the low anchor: 25.4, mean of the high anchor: 25.5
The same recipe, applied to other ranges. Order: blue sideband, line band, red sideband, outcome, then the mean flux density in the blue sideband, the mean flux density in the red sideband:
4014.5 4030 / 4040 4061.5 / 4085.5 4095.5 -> 0.2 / 25.6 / 26.3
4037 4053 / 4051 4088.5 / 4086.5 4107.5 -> -1.0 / 25.5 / 23.6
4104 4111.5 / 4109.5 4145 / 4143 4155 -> -0.3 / 24.9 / 25.7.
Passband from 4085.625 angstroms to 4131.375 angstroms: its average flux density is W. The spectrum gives 24.8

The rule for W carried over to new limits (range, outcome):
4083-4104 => 23.6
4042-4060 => 25.5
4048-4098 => 25.4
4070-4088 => 24.8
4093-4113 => 23.2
